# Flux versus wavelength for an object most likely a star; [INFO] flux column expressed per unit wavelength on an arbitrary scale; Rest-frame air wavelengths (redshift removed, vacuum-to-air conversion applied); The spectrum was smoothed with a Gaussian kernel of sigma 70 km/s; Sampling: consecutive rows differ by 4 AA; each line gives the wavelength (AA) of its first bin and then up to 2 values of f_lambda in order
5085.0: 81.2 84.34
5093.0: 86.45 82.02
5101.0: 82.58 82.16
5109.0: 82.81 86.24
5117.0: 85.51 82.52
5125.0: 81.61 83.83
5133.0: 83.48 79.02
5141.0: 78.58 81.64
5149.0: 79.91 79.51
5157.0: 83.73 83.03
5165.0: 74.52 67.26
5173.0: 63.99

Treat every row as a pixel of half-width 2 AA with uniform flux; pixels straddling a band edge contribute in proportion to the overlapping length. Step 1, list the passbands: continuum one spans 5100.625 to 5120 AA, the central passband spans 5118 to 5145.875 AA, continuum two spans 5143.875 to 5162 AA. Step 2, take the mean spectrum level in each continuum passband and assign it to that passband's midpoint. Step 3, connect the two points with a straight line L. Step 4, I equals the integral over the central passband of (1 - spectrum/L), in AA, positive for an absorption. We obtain 0.34 AA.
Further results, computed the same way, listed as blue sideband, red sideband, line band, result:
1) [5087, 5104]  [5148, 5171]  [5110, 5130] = -0.58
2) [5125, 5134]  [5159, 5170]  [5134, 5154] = 0.03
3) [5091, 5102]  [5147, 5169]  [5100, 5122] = -0.29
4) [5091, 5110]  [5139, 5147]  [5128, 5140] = -0.13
